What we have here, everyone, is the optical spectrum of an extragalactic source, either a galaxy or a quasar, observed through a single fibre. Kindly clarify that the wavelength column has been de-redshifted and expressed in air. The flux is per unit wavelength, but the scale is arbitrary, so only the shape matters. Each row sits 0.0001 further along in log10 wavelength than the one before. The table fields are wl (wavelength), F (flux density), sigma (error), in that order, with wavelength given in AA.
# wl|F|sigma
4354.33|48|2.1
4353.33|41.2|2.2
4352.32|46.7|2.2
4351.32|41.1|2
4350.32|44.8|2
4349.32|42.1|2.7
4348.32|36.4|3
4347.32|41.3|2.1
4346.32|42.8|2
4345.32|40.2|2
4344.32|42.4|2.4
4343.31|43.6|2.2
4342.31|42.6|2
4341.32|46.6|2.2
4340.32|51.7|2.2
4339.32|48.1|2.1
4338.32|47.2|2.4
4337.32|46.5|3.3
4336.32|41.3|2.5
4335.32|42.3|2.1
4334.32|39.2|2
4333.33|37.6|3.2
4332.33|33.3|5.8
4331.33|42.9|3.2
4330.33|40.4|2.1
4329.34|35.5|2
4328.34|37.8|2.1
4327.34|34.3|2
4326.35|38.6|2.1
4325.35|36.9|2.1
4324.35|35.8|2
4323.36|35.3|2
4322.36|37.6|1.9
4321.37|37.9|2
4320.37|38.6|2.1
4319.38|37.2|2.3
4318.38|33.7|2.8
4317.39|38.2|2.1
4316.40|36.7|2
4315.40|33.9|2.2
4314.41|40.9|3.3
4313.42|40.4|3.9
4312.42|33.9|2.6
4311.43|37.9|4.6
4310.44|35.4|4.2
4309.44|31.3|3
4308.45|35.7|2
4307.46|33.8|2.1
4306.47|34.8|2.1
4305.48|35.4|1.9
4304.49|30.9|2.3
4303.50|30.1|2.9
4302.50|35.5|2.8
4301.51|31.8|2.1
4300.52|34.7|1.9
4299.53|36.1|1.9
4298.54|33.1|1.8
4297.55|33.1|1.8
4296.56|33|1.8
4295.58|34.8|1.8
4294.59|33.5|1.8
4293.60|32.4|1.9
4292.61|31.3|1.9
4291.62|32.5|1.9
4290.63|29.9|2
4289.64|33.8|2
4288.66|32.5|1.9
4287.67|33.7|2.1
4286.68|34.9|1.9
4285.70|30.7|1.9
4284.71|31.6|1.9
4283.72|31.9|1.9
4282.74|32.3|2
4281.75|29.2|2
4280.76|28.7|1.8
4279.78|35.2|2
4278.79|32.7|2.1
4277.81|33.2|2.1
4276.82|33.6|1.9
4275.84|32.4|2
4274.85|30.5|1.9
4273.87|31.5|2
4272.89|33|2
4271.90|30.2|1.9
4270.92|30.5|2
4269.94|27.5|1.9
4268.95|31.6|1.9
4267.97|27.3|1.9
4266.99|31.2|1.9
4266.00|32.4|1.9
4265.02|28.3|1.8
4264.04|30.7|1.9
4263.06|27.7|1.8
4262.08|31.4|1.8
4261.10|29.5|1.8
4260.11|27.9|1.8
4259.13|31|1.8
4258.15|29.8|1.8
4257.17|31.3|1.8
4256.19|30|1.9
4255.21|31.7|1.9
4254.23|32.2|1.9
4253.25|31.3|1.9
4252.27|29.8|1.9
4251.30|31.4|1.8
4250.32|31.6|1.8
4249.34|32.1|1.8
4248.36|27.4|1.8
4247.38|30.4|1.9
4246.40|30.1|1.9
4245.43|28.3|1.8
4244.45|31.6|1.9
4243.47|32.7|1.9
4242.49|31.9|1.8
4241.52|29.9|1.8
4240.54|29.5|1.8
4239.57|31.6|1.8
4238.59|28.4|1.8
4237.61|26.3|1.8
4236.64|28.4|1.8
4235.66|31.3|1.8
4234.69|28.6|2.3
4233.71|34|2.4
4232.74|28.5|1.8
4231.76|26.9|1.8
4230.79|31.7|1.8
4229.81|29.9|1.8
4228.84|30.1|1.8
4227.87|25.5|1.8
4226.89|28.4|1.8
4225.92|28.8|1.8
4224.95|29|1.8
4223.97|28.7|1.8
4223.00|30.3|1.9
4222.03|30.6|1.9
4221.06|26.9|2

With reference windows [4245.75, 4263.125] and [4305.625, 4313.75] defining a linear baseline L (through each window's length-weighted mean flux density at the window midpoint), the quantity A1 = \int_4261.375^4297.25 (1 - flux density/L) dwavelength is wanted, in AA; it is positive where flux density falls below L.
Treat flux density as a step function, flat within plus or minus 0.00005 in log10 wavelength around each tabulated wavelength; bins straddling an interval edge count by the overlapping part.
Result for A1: 1.12 AA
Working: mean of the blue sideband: 30.4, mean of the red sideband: 35.3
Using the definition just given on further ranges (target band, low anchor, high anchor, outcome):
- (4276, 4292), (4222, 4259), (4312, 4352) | 1.14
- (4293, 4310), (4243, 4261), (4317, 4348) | 1.38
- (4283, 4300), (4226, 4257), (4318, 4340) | 1.15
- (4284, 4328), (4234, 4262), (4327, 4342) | 3.85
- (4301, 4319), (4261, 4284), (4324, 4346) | 1.00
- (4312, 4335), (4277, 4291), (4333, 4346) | 1.80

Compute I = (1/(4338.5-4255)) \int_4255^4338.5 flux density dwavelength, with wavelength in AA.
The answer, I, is 34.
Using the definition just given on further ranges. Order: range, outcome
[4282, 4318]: 33.9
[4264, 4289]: 31.4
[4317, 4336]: 37.6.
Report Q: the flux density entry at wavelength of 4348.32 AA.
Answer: 36.4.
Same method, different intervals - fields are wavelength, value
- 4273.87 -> 31.5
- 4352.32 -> 46.7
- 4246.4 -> 30.1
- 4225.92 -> 28.8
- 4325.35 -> 36.9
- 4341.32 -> 46.6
